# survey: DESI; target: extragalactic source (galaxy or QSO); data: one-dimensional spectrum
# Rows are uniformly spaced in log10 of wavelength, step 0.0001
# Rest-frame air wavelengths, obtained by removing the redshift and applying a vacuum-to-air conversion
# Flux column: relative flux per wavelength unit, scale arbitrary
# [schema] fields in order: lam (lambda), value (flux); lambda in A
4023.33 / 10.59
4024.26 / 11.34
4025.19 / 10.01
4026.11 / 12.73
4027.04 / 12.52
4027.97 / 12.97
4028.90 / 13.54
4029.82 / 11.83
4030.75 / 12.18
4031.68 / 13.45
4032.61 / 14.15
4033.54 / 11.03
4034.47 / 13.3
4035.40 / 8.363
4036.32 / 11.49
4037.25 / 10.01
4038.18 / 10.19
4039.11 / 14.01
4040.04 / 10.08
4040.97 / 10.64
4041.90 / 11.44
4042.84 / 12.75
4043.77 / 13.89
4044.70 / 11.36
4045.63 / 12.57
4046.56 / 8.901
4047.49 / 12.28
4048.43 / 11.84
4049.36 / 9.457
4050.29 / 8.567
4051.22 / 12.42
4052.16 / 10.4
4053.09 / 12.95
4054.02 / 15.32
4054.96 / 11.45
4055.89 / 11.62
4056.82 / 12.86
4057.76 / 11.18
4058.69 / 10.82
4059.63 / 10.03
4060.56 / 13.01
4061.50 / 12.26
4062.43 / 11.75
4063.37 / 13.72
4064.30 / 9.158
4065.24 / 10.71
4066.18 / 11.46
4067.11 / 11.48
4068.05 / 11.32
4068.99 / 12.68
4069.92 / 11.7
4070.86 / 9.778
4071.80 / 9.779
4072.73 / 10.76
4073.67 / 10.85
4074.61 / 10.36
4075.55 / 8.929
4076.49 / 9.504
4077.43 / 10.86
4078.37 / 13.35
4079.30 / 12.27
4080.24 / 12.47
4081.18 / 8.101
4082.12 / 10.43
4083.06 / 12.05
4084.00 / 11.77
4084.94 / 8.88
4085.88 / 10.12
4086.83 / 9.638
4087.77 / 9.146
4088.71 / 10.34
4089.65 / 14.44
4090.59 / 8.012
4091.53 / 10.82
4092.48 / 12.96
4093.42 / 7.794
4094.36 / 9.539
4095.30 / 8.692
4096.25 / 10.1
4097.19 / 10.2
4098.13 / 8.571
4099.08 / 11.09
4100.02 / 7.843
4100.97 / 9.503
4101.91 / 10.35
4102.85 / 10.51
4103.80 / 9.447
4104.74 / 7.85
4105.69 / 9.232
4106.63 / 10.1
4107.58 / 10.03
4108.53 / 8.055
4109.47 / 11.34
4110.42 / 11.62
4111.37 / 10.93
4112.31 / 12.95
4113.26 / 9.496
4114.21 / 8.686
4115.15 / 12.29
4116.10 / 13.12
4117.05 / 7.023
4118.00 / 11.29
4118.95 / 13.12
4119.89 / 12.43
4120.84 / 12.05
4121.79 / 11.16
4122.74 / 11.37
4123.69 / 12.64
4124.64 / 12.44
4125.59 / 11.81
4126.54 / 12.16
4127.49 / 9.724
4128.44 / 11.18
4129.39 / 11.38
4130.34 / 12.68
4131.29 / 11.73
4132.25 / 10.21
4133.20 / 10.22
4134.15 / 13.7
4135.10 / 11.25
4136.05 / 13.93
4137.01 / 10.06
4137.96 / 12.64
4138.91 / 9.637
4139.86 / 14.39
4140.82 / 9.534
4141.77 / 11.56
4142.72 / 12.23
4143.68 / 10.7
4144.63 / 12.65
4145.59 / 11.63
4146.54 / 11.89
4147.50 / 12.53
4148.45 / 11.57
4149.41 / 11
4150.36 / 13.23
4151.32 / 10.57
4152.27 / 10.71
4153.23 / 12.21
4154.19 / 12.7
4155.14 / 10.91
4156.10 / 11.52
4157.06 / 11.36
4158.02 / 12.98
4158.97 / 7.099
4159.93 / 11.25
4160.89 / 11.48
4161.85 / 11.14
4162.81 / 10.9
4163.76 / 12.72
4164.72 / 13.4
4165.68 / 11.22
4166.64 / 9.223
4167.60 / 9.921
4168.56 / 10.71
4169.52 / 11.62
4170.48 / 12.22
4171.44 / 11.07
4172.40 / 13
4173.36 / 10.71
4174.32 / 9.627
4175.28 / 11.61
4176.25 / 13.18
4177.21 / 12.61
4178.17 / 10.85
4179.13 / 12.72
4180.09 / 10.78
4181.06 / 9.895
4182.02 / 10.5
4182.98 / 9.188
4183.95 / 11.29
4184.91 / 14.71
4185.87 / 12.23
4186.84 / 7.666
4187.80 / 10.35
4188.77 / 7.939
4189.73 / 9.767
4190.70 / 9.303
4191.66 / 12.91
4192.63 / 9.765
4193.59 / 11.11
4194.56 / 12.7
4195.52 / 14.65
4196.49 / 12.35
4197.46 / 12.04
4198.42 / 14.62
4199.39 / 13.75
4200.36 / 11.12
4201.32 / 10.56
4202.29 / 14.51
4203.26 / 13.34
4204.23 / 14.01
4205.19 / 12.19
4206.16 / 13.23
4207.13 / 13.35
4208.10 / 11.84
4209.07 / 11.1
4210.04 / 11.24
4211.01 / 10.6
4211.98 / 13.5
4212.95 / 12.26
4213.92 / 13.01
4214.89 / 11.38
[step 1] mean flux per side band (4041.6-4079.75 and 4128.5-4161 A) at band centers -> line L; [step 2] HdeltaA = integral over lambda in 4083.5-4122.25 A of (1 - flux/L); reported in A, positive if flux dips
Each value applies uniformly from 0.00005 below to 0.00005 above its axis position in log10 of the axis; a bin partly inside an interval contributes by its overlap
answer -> 4.0 A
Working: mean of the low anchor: 11.4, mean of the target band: 10.3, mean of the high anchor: 11.6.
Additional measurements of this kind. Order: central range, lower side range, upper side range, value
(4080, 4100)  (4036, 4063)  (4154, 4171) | 2.2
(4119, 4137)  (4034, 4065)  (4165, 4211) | -0.3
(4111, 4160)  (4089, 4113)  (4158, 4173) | -3.8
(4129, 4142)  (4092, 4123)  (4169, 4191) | -1.3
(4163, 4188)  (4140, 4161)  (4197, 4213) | 1.4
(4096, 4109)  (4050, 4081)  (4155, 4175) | 2.1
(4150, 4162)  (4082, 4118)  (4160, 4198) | -0.4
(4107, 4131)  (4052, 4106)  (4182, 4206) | -0.3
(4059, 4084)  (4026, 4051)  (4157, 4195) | 0.9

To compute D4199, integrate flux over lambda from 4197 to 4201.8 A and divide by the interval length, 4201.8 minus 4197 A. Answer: 12.4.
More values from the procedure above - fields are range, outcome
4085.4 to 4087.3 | 9.83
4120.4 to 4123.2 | 11.5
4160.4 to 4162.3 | 11.3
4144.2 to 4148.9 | 12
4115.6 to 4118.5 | 10.5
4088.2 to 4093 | 11.3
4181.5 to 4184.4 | 10.3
